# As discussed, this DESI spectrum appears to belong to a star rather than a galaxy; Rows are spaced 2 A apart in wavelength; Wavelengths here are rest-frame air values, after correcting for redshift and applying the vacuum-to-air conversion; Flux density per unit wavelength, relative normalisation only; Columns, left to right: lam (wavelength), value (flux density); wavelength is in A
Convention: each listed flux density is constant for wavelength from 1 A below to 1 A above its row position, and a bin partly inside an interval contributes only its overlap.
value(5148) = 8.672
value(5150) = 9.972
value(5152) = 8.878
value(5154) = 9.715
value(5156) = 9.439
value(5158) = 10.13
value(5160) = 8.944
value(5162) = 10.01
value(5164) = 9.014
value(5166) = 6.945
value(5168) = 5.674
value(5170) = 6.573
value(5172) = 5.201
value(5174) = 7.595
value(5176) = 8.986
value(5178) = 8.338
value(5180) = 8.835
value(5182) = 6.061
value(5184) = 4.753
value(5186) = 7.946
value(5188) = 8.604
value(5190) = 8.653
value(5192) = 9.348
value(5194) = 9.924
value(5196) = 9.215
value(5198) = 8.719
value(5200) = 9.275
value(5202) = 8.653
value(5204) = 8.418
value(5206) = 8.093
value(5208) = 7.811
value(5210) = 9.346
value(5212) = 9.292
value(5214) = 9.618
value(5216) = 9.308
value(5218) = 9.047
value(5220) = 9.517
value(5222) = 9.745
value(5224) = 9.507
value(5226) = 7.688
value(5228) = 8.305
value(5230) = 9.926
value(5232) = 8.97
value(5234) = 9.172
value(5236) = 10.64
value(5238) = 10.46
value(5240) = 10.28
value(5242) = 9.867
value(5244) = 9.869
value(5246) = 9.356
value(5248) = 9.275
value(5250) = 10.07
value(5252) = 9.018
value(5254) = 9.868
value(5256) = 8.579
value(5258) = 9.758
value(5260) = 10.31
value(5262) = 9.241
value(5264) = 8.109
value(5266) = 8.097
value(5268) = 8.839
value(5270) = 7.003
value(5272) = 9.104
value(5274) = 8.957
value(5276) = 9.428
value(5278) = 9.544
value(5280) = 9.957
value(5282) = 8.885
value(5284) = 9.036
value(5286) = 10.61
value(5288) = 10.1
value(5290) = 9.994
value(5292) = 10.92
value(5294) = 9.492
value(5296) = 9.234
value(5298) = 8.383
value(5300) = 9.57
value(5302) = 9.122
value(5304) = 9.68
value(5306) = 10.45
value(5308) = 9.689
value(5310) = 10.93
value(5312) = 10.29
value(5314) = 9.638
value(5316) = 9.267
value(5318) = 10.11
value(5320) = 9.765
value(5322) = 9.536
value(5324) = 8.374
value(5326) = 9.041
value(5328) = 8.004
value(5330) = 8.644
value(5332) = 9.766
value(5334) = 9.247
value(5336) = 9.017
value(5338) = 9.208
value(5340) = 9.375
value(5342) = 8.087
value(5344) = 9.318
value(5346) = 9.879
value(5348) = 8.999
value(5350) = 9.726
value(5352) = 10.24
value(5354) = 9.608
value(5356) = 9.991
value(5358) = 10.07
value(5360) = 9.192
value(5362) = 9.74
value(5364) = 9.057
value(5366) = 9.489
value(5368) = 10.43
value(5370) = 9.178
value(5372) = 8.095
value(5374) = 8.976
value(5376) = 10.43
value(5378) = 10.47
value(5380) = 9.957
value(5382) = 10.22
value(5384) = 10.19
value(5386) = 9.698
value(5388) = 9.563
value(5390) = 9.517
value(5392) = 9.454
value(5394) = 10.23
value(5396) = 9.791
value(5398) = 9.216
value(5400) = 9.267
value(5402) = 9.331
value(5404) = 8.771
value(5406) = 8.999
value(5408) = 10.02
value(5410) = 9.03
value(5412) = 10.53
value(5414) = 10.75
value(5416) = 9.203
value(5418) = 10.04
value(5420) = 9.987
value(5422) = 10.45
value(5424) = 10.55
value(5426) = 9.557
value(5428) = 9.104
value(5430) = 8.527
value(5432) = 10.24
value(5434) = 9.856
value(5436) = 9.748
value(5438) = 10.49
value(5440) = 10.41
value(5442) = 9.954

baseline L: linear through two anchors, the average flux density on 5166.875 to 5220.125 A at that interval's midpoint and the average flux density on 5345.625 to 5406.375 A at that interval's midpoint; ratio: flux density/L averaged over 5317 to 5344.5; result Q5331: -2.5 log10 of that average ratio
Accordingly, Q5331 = 0.02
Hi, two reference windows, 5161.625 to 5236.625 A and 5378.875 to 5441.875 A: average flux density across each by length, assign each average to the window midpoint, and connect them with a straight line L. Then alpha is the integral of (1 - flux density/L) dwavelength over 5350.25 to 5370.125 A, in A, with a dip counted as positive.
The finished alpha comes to -0.6 A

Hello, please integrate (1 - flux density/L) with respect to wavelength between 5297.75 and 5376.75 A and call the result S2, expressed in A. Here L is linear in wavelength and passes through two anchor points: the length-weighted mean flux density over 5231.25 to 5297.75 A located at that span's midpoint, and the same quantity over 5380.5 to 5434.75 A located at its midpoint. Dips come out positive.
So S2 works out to 1.09 A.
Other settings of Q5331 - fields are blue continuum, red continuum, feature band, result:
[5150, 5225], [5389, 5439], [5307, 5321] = -0.09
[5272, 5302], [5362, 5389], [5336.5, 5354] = 0.03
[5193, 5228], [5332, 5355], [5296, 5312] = -0.05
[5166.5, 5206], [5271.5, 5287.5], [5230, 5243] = -0.13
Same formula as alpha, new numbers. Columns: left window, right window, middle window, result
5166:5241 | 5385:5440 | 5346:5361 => -0.50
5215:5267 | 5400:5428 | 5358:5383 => 0.08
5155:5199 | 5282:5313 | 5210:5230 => -1.01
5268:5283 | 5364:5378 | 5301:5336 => -1.10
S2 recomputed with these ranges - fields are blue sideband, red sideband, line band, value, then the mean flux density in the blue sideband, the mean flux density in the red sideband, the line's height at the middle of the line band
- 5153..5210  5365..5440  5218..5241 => -2.3 A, 8.26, 9.72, 8.58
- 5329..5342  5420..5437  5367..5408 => -0.5 A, 9.12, 9.77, 9.48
